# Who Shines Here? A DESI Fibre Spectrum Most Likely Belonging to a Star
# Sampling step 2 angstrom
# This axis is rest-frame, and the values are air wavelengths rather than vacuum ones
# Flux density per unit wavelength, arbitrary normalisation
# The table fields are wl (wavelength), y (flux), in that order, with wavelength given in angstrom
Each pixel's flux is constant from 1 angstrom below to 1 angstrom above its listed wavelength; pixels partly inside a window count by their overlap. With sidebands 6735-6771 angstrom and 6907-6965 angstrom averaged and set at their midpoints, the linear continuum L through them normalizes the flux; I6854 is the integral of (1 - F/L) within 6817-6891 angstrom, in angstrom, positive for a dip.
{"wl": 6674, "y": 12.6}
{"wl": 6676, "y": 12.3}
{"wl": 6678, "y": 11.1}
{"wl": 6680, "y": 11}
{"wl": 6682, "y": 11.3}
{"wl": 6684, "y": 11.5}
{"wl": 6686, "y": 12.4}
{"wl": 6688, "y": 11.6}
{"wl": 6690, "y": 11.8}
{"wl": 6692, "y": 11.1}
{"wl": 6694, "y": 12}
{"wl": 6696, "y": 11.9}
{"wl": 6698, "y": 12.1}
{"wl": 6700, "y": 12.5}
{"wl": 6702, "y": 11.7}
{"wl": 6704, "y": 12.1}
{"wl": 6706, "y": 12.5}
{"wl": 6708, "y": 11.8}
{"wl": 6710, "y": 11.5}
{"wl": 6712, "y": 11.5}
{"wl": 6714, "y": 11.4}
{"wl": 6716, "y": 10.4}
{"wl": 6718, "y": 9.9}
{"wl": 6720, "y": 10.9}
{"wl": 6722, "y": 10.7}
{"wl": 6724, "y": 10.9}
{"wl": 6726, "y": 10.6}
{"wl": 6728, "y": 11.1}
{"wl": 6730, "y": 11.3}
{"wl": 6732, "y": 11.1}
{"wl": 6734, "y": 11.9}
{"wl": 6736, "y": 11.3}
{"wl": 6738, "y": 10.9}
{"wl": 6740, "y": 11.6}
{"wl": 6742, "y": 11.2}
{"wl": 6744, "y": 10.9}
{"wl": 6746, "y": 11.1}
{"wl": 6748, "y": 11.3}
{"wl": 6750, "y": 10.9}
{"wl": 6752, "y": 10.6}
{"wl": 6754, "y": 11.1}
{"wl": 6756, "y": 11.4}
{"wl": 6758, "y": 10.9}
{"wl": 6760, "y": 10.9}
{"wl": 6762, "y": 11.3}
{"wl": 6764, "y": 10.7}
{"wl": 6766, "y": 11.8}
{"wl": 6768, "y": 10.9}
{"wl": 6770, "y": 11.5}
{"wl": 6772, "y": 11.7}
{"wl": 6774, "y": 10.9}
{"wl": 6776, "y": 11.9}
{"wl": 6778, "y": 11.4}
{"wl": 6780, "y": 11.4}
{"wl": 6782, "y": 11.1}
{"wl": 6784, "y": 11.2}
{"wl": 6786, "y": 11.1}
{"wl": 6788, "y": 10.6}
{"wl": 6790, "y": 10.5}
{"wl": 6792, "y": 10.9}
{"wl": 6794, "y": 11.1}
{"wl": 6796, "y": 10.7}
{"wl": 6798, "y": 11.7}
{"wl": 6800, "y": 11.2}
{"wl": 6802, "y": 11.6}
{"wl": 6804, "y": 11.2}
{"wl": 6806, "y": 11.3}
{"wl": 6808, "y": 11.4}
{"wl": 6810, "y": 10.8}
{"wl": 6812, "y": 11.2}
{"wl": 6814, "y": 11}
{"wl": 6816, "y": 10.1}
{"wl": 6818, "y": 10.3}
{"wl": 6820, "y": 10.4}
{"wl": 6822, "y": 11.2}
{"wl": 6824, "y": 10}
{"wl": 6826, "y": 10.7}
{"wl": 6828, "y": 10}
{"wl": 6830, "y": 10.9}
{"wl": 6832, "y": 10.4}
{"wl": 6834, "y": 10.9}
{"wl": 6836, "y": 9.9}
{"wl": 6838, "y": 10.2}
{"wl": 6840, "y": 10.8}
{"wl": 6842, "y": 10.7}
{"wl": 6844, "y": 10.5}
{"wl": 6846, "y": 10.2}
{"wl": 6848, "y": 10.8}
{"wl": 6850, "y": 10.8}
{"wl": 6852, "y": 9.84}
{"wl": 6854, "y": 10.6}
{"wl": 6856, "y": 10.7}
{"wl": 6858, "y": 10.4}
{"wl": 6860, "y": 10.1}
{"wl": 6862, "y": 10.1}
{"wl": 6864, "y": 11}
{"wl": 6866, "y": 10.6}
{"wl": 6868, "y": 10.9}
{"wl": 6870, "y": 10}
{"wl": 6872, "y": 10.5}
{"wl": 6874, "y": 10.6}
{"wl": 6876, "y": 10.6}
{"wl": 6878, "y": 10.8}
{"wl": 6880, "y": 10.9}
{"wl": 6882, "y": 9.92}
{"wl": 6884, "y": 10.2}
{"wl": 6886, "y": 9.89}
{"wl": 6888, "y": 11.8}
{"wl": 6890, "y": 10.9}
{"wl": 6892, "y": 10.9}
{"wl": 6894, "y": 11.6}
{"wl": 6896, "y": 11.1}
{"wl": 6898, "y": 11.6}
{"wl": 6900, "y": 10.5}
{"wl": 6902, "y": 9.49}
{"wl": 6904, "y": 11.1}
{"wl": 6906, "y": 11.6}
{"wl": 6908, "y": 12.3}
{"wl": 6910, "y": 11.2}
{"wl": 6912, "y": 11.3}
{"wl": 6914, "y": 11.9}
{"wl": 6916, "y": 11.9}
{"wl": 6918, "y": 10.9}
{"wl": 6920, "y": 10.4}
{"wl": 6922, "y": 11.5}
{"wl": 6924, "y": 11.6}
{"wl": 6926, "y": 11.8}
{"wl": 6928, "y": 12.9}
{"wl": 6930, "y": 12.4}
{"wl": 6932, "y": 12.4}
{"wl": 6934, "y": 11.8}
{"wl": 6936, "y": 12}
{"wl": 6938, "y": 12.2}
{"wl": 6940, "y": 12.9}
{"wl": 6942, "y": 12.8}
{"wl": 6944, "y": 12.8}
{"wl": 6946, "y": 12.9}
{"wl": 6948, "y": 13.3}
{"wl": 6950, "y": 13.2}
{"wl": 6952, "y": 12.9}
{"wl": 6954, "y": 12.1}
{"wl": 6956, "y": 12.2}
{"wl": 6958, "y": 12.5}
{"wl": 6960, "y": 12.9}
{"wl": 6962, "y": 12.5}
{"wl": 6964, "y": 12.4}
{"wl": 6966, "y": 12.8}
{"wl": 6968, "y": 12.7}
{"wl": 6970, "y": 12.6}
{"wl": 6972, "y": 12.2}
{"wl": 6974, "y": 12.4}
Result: 7.6 angstrom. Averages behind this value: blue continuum 11.1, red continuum 12.2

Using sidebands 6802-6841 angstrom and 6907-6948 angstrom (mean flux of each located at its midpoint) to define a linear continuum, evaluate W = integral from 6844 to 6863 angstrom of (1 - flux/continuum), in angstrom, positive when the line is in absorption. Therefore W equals 1.2 angstrom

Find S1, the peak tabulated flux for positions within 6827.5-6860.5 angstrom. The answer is 10.9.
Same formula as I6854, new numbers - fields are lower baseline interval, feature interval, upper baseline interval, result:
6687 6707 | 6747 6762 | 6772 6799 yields 0.5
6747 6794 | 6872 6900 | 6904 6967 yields 2.5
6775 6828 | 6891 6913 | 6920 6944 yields 1.4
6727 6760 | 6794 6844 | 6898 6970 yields 3.2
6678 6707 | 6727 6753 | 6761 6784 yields 0.8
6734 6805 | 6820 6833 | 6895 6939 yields 0.9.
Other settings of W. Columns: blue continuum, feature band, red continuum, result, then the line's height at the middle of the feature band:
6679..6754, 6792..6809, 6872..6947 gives 0.2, 11.4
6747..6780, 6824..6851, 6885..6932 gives 1.9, 11.3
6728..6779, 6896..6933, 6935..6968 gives 2.7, 12.4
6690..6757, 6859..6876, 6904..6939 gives 1.7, 11.6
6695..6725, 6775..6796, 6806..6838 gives -0.4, 10.9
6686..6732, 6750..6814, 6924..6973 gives 3.3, 11.8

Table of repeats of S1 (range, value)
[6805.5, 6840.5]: 11.4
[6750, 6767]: 11.8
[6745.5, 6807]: 11.9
